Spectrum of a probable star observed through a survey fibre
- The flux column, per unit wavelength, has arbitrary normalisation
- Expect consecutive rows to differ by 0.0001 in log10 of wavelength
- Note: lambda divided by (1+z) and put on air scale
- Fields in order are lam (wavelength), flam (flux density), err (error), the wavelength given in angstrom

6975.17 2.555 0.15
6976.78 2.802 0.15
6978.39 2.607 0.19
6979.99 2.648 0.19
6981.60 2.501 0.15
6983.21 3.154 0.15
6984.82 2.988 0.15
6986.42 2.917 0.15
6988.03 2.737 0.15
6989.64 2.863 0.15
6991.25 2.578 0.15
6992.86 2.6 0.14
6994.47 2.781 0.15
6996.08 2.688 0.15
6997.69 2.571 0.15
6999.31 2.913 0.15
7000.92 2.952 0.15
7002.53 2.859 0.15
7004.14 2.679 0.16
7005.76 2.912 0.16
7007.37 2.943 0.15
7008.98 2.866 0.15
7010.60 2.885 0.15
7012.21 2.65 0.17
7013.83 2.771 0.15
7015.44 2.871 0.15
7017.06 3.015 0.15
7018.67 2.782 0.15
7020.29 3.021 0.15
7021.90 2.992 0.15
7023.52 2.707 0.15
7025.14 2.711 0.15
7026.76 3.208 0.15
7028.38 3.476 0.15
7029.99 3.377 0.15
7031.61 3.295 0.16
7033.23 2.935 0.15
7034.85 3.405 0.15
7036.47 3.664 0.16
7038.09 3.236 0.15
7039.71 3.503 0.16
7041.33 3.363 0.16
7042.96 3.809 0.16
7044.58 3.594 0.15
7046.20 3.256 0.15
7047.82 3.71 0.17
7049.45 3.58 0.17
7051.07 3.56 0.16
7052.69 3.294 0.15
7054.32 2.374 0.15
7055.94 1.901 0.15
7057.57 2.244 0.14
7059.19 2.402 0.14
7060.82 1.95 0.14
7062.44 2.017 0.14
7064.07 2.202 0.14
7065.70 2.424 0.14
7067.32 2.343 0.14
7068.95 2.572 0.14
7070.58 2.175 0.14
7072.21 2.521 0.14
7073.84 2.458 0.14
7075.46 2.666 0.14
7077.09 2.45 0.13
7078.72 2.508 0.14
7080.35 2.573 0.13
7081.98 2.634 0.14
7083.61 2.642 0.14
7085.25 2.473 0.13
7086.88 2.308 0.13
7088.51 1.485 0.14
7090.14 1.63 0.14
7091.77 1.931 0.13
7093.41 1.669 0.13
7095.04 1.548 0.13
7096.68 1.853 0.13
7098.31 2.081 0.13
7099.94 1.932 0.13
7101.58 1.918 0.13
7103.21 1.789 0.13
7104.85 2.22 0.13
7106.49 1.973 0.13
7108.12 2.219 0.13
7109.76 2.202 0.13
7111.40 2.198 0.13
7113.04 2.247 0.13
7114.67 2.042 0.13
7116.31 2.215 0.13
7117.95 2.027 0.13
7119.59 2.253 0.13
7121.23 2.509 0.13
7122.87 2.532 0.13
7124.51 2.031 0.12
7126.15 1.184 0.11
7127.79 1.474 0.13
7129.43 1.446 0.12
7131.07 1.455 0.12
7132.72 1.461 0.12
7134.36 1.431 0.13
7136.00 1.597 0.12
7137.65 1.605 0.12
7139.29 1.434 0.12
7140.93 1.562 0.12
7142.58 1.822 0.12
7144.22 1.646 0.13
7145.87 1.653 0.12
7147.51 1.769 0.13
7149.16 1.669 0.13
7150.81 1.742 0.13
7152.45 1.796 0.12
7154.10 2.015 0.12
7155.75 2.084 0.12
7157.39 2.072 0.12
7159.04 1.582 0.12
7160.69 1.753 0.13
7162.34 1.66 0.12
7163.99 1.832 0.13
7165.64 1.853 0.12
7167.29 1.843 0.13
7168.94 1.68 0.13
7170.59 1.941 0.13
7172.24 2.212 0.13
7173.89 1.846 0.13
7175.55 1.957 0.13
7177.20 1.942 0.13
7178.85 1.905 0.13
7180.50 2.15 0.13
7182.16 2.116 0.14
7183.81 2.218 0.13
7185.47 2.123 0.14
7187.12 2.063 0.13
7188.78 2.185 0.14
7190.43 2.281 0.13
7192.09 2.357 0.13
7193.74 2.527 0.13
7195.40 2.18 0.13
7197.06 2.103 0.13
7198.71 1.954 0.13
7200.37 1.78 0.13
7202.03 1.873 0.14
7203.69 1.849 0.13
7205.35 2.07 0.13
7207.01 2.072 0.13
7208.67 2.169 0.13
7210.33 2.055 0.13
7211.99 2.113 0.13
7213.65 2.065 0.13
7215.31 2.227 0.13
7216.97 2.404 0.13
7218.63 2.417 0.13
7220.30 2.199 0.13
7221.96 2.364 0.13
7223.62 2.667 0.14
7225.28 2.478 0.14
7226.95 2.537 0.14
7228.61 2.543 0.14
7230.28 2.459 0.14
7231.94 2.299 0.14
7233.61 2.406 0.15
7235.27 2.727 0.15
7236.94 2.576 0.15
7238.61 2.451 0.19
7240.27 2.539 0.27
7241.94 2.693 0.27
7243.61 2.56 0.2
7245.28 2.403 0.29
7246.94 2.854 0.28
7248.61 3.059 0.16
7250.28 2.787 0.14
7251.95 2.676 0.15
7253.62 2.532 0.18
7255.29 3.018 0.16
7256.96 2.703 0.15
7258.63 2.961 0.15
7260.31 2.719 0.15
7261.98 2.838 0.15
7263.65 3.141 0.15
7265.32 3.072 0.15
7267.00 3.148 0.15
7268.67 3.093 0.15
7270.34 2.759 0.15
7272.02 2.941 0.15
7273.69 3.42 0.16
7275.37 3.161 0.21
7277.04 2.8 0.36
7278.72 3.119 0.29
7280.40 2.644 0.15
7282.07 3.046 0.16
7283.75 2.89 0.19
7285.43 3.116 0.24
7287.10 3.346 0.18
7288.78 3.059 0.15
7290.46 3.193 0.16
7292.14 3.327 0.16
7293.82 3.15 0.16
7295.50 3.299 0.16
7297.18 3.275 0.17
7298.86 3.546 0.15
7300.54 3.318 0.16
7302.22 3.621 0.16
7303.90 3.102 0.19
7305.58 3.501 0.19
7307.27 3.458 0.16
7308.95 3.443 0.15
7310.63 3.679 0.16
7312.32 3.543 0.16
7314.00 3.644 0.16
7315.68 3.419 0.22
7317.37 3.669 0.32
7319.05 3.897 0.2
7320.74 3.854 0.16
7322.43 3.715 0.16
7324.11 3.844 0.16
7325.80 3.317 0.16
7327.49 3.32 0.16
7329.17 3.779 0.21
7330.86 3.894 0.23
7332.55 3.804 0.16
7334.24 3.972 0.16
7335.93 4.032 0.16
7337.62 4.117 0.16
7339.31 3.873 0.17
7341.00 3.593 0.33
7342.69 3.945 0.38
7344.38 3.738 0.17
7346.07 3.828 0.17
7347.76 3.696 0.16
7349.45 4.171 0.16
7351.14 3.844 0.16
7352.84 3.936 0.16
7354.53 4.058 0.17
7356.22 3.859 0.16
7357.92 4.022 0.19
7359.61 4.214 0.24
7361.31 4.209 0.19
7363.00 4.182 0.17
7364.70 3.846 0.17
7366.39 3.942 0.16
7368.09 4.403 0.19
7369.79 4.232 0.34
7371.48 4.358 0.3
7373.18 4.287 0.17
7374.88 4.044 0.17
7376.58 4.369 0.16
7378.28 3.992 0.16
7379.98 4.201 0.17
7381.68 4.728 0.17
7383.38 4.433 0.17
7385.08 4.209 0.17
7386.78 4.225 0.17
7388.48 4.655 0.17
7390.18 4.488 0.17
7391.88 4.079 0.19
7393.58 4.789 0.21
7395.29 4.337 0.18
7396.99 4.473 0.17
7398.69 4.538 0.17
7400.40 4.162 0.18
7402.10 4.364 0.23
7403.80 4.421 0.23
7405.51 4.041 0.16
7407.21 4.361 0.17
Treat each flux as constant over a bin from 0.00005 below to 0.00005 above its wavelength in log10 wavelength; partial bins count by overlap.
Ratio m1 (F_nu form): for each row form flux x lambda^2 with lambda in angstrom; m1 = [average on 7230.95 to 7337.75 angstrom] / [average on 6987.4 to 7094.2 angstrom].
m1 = 1.2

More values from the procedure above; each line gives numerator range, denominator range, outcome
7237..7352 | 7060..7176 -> 1.75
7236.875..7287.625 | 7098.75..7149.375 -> 1.61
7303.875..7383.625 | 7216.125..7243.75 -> 1.62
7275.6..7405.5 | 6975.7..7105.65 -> 1.55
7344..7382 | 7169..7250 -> 1.88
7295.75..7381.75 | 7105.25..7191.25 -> 2.13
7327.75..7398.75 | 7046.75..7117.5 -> 1.93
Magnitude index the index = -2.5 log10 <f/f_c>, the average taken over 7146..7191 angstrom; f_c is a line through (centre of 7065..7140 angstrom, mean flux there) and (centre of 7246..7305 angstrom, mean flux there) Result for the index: 0.25 mag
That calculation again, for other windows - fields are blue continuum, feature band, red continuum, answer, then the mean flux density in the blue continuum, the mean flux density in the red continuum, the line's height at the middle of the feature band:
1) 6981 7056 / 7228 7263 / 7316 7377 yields 0.344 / 3.02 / 3.93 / 3.65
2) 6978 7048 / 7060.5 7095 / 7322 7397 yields 0.377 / 3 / 4.07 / 3.2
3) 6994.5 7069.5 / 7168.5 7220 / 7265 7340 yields 0.464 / 2.92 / 3.41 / 3.21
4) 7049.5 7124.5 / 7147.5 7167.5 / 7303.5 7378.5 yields 0.429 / 2.26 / 3.86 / 2.7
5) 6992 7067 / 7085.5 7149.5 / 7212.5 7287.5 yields 0.467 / 2.93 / 2.72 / 2.85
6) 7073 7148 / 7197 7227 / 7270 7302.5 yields 0.219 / 1.97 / 3.15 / 2.65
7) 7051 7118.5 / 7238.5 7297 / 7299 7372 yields 0.152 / 2.22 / 3.81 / 3.38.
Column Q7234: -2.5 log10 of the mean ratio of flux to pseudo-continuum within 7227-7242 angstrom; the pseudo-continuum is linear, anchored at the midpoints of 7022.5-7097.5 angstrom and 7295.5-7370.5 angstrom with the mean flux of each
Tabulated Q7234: 0.32 mag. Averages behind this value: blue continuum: 2.69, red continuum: 3.78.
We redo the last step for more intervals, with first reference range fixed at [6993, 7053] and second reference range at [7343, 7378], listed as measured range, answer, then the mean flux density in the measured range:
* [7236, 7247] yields 0.40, 2.56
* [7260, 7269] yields 0.25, 3.01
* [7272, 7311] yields 0.20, 3.23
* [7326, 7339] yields 0.04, 3.82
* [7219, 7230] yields 0.43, 2.46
